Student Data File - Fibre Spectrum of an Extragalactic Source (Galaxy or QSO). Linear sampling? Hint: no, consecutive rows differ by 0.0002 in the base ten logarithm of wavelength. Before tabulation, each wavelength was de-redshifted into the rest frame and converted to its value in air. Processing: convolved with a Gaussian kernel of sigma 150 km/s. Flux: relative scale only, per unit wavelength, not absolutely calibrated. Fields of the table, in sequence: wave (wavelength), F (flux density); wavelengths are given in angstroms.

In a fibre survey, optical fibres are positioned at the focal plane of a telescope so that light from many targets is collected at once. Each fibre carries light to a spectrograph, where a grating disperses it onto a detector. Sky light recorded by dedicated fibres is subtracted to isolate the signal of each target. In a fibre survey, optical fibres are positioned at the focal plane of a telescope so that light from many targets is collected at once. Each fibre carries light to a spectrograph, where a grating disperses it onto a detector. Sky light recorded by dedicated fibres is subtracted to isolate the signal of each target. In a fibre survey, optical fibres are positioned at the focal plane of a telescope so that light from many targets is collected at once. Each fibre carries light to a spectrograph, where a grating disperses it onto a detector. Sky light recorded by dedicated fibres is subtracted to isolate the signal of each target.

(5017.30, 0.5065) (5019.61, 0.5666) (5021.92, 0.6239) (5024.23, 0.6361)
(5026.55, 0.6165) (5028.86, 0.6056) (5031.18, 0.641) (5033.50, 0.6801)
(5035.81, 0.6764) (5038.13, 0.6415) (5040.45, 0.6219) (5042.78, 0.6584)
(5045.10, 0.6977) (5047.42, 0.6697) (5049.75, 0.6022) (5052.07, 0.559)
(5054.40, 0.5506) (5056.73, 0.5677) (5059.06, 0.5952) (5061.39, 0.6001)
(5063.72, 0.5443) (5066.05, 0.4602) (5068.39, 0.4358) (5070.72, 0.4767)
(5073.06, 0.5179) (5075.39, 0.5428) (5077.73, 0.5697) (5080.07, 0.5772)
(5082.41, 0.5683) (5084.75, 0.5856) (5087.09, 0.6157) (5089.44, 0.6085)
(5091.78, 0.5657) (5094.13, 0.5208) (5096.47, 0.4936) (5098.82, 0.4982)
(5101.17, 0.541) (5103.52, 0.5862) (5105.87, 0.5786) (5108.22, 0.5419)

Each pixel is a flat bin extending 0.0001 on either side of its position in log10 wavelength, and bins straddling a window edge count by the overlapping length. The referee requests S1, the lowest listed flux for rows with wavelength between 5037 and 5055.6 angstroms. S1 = 0.5506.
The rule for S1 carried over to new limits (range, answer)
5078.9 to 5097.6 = 0.4936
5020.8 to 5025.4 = 0.6239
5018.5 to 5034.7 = 0.5666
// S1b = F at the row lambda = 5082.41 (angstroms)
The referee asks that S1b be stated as 0.5683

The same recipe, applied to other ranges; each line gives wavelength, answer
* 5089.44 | 0.6085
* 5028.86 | 0.6056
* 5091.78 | 0.5657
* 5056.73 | 0.5677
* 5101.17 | 0.541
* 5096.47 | 0.4936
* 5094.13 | 0.5208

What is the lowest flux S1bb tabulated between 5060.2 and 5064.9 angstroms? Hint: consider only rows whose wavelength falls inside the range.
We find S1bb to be 0.5443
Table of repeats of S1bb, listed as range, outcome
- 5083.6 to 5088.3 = 0.5856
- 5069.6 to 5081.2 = 0.4767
